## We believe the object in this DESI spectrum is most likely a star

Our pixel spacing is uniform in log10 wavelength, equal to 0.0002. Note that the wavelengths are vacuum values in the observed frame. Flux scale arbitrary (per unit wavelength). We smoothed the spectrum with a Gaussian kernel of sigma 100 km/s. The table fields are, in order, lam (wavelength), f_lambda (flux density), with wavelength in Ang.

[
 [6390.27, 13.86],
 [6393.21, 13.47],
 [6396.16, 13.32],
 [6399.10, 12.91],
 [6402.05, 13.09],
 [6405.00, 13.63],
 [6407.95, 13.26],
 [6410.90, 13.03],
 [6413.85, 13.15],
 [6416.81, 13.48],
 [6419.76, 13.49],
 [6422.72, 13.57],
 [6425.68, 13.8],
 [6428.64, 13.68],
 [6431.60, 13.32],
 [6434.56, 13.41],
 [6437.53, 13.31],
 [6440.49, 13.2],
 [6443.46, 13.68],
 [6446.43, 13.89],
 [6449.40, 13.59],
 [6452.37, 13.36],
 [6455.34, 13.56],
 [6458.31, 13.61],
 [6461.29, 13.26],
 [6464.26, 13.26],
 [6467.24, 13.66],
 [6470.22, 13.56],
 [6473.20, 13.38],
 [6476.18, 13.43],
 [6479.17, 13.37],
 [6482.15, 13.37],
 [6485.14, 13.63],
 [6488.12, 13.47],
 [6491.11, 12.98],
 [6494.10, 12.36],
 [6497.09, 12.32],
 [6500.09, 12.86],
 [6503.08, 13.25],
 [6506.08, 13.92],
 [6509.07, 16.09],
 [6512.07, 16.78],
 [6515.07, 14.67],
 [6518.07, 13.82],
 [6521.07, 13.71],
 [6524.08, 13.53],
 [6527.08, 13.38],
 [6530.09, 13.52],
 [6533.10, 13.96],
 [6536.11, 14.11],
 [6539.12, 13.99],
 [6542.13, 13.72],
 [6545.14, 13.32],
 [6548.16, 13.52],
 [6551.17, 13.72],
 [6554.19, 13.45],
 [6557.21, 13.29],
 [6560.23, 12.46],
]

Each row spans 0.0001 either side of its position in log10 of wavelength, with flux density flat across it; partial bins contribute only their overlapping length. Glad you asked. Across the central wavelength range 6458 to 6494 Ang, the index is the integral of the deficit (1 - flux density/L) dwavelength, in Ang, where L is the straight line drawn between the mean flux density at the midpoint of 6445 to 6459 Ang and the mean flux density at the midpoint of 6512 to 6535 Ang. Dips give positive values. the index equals 1.0 Ang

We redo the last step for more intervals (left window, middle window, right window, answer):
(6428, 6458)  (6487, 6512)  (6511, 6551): 0.4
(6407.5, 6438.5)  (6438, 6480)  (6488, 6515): 0.4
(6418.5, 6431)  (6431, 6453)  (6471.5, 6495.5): 0.0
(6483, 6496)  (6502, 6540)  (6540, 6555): -2.5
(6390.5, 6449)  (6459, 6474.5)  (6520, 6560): 0.1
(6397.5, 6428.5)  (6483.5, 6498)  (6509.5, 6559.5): 0.8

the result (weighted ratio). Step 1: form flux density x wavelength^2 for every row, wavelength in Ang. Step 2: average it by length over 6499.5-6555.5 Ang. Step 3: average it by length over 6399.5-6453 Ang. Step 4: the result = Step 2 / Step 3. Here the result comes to 1.07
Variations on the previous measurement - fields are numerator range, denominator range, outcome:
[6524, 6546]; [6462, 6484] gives 1.04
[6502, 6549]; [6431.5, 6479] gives 1.07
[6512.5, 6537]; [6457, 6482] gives 1.06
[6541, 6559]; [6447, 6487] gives 1.03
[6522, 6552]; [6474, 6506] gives 1.06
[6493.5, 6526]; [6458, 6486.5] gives 1.05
